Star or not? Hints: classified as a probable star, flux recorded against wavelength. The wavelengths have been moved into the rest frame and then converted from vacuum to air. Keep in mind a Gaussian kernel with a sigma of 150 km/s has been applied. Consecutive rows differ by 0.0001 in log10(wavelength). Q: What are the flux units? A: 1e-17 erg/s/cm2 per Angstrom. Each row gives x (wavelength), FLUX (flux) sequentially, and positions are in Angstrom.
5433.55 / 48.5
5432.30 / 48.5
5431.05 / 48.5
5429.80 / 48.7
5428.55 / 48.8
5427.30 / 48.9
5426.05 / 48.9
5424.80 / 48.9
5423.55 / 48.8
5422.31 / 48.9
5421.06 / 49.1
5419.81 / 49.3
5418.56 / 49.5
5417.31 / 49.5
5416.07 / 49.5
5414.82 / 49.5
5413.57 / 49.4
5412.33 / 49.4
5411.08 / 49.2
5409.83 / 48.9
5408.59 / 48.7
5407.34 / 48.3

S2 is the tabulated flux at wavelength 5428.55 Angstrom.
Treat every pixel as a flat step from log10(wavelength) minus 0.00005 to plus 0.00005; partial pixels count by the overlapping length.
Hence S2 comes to 48.8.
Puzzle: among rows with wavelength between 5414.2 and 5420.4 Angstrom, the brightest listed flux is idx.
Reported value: 49.5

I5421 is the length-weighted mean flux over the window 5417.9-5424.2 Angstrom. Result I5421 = 49.1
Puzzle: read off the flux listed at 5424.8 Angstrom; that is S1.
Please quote 48.9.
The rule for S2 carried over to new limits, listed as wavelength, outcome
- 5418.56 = 49.5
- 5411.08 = 49.2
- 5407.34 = 48.3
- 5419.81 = 49.3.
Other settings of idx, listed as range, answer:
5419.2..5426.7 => 49.3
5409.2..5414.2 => 49.4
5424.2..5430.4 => 48.9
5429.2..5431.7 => 48.7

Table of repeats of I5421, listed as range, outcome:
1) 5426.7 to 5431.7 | 48.7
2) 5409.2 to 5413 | 49.2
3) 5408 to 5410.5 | 48.8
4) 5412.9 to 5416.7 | 49.6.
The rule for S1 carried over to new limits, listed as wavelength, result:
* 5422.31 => 48.9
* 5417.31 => 49.5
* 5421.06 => 49.1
